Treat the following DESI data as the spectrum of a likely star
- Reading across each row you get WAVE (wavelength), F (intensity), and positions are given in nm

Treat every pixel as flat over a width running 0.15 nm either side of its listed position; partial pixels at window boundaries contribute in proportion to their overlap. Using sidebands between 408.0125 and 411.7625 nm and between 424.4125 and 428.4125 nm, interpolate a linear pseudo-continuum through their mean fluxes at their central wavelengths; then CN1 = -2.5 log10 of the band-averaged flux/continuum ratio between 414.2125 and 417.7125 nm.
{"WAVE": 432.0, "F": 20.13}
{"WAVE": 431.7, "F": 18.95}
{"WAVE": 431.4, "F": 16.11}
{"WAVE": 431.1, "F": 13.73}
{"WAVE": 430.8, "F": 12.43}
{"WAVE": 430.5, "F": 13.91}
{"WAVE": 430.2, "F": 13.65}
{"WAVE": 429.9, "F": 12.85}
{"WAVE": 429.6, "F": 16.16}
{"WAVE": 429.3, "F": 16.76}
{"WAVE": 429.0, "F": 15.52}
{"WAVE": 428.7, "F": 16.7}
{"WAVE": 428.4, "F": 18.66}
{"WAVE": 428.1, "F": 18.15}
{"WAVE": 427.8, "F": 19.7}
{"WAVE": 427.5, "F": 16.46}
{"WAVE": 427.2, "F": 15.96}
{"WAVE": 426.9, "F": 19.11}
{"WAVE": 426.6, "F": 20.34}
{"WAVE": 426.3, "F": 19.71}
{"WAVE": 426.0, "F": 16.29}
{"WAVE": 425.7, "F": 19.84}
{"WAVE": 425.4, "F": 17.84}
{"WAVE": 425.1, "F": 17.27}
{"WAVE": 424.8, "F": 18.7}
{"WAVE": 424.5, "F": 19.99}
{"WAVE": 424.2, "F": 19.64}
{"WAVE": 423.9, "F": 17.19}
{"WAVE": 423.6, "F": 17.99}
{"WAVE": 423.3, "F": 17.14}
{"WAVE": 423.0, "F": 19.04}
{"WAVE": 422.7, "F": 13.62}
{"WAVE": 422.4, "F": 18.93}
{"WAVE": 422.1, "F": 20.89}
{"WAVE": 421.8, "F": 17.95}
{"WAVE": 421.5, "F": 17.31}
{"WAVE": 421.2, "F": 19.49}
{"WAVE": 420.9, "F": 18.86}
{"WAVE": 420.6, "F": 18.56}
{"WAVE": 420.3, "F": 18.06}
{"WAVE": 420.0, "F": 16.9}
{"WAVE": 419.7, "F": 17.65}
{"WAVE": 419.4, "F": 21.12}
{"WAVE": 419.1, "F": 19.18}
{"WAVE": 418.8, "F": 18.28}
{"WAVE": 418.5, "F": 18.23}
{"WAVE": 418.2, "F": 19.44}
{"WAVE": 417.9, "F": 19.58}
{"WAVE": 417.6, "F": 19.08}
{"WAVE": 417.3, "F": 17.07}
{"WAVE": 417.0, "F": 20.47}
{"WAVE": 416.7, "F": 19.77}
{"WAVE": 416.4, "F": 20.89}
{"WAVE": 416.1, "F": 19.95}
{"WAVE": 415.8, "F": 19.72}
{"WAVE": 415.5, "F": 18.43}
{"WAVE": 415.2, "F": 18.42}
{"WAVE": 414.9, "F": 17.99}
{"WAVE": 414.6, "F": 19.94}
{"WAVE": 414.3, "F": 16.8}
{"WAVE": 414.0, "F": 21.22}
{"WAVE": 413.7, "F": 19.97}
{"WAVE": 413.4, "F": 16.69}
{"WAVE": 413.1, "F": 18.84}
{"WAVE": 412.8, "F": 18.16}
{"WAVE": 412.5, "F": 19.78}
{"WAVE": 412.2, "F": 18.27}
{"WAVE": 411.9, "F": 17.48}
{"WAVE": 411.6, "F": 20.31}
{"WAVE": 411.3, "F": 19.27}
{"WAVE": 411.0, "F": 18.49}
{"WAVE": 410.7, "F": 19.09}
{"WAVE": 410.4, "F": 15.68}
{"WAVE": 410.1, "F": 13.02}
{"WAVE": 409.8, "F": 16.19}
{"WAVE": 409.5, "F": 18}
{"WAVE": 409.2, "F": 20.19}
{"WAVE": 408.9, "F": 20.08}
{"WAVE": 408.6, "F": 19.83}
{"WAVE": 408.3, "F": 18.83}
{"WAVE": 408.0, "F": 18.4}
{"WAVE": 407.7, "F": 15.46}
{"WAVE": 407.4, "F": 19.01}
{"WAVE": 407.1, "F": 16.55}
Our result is -0.05 mag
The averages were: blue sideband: 18.3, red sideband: 18.4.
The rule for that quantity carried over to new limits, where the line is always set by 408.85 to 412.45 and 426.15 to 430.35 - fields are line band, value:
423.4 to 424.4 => -0.059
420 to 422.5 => -0.070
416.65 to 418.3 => -0.091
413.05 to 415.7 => -0.054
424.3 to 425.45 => -0.077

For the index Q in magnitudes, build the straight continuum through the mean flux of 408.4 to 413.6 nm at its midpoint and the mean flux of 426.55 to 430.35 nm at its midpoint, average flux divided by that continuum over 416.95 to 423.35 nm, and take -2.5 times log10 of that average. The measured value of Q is -0.06 mag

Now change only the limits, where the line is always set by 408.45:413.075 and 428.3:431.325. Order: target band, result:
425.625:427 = -0.21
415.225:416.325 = -0.12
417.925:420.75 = -0.11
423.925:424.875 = -0.20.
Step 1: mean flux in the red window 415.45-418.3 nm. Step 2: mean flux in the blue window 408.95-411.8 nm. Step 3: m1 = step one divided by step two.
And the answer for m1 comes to 1.09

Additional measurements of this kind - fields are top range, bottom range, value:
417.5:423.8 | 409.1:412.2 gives 1.04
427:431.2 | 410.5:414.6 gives 0.84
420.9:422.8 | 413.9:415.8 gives 0.97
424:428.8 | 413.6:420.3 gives 0.97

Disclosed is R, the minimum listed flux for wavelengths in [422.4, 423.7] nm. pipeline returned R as 13.62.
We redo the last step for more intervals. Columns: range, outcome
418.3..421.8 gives 16.9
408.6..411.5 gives 13.02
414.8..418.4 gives 17.07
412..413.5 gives 16.69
